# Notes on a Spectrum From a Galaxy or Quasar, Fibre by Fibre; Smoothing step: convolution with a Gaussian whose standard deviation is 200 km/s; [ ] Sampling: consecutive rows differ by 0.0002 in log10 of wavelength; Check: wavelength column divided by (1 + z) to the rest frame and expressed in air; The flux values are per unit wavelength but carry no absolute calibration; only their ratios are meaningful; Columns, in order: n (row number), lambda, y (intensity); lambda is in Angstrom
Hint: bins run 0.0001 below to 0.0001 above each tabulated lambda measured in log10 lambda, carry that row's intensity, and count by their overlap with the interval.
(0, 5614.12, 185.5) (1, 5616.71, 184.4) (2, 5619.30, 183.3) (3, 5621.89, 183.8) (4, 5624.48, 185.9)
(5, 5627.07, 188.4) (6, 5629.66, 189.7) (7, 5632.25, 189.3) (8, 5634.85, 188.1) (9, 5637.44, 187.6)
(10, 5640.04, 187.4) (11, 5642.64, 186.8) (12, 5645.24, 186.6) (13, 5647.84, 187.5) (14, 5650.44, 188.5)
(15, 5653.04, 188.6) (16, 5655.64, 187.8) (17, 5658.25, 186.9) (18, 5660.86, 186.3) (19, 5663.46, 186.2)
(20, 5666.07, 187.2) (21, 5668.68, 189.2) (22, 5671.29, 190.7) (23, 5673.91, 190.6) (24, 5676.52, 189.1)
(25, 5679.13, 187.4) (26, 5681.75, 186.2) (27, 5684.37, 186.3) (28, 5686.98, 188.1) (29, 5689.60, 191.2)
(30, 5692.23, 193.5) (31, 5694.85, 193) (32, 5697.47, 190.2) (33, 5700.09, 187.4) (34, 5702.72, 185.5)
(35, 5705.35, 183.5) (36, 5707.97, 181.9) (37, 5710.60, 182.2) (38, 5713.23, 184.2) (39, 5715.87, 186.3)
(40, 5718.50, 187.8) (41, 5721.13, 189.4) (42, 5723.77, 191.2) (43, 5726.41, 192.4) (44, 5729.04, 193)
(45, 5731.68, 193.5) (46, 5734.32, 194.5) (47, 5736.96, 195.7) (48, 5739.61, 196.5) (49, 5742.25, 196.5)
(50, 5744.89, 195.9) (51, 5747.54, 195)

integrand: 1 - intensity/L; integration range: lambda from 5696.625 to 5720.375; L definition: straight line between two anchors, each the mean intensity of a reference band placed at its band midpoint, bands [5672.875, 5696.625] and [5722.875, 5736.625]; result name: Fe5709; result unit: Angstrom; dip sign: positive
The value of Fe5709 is 0.7 Angstrom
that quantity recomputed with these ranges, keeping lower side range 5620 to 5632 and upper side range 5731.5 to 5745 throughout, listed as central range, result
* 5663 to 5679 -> 0.13 Angstrom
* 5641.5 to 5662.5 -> 0.18 Angstrom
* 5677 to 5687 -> 0.22 Angstrom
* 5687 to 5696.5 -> 0.01 Angstrom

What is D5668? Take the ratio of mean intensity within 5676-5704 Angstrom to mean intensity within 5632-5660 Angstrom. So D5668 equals 1.01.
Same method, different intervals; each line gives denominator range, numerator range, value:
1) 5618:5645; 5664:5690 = 1.01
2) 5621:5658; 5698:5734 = 1.00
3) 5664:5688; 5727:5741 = 1.03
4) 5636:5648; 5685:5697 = 1.02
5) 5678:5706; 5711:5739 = 1.01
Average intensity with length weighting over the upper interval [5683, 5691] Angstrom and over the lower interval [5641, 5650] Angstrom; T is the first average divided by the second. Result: 1.01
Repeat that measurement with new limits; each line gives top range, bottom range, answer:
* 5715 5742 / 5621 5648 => 1.03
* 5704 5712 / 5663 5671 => 0.97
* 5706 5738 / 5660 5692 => 1.00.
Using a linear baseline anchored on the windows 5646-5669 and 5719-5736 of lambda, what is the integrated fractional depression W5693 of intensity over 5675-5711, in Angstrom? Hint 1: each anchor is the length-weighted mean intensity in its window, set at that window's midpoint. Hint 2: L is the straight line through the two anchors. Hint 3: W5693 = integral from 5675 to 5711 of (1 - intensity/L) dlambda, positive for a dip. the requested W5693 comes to 0.4 Angstrom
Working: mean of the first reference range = 188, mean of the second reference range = 192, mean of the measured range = 188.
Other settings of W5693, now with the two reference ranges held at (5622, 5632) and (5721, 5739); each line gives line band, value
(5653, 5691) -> 0.4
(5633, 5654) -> 0.1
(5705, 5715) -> 0.5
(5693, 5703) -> 0.1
